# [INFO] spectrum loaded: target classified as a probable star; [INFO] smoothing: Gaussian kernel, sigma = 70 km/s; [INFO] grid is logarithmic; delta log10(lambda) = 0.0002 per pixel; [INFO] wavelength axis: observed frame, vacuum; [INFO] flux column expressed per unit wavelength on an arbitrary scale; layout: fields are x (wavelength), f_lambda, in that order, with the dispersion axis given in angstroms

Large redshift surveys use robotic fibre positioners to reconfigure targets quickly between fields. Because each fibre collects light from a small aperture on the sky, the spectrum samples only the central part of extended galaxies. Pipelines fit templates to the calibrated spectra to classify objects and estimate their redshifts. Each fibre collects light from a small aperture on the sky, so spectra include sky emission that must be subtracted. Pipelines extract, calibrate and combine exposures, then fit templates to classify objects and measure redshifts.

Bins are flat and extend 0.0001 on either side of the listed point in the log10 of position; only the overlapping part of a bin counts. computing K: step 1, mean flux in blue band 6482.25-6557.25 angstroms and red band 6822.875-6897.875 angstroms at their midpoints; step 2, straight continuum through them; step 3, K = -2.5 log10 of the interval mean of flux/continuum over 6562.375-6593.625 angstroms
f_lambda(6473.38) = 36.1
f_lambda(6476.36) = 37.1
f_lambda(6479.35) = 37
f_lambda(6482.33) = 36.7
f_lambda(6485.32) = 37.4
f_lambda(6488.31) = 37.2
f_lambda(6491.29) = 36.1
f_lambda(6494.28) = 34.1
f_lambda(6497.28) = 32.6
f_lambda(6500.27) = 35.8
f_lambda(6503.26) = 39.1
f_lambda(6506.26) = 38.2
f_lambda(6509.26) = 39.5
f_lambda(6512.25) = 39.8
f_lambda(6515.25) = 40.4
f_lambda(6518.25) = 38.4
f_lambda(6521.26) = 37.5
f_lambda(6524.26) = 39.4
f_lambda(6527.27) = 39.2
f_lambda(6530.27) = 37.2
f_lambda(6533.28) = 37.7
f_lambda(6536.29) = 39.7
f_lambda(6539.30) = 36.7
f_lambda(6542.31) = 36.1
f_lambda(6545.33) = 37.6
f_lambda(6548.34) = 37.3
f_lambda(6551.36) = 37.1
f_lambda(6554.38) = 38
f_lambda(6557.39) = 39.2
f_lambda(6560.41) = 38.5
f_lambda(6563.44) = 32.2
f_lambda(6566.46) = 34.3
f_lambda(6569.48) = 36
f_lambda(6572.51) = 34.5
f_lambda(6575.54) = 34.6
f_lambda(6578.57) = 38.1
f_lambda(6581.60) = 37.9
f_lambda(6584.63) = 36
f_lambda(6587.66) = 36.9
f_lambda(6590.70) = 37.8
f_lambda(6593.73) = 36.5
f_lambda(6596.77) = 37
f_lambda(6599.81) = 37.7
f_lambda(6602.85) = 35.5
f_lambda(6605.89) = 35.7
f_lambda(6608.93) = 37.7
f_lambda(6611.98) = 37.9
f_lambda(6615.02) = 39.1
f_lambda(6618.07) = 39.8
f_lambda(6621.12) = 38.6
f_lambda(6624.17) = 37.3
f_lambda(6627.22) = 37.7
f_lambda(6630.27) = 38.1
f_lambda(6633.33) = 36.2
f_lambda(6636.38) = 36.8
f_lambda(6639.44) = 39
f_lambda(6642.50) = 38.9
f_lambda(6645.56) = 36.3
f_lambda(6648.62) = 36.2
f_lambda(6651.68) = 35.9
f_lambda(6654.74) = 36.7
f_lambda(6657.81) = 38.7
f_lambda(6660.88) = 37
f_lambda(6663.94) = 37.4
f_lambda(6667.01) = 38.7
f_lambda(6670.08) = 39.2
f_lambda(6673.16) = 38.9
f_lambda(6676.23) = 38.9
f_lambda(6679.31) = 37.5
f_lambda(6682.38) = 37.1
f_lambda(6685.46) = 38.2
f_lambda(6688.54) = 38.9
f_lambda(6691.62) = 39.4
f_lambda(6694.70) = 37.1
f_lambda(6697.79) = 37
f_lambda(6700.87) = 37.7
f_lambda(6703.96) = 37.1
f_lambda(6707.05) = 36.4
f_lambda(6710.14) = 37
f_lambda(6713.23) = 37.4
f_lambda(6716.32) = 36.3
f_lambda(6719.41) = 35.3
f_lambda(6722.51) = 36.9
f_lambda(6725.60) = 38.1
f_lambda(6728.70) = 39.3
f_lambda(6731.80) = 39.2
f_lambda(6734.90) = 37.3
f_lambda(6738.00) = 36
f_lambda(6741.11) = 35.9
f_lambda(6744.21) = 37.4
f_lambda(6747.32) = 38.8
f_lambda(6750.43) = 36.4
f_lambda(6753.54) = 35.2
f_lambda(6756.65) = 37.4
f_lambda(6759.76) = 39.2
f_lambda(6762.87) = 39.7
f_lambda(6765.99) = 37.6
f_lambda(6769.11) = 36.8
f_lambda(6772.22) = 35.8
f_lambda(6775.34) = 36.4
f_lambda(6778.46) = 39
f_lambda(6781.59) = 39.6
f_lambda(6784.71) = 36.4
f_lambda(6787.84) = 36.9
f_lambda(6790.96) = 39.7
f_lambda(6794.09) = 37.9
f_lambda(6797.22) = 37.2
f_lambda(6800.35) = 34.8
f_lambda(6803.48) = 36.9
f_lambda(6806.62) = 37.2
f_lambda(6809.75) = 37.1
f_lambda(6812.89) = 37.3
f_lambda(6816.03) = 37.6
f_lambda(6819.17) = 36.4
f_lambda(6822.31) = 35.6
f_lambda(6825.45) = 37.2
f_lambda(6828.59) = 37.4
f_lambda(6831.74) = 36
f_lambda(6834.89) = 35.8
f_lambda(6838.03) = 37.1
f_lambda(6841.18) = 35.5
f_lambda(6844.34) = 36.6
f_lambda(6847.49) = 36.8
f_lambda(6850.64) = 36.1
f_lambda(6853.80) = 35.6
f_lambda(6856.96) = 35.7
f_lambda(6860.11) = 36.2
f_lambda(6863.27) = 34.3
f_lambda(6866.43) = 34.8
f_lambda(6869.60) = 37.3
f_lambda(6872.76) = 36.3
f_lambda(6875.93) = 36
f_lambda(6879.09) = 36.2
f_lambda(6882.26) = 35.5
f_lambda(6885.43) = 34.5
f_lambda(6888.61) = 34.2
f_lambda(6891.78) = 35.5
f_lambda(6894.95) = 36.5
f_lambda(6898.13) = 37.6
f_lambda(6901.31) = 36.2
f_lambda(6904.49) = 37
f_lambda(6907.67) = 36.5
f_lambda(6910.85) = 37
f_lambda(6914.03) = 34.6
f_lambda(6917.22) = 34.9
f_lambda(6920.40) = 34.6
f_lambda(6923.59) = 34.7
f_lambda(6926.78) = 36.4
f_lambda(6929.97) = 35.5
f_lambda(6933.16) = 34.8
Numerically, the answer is 0.04 mag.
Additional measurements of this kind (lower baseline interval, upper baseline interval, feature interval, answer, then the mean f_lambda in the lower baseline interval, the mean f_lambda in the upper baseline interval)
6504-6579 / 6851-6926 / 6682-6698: -0.04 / 37.5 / 35.7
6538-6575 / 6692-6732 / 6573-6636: -0.02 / 36.4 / 37.3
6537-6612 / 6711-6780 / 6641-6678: -0.02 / 36.7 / 37.3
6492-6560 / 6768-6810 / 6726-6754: 0.00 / 37.7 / 37.3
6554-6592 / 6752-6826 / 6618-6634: -0.04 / 36.4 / 37.3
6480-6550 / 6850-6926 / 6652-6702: -0.04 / 37.5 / 35.7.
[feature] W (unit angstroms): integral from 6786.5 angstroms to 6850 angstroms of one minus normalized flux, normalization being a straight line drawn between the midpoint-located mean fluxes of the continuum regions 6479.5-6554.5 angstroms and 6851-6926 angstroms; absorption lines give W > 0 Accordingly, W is -1.3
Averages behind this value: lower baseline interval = 37.5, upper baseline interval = 35.7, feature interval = 36.8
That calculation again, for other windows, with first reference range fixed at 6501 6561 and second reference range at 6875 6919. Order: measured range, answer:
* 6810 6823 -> -0.16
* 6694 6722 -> 0.24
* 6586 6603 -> 0.39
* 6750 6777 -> -0.33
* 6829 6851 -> -0.06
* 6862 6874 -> 0.12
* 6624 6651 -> 0.18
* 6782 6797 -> -0.51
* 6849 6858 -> 0.09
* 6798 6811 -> -0.02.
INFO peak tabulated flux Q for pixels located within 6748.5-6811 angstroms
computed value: 39.7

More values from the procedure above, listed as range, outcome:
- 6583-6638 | 39.8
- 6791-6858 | 37.9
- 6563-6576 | 36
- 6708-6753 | 39.3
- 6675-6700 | 39.4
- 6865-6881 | 37.3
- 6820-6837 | 37.4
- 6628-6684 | 39.2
